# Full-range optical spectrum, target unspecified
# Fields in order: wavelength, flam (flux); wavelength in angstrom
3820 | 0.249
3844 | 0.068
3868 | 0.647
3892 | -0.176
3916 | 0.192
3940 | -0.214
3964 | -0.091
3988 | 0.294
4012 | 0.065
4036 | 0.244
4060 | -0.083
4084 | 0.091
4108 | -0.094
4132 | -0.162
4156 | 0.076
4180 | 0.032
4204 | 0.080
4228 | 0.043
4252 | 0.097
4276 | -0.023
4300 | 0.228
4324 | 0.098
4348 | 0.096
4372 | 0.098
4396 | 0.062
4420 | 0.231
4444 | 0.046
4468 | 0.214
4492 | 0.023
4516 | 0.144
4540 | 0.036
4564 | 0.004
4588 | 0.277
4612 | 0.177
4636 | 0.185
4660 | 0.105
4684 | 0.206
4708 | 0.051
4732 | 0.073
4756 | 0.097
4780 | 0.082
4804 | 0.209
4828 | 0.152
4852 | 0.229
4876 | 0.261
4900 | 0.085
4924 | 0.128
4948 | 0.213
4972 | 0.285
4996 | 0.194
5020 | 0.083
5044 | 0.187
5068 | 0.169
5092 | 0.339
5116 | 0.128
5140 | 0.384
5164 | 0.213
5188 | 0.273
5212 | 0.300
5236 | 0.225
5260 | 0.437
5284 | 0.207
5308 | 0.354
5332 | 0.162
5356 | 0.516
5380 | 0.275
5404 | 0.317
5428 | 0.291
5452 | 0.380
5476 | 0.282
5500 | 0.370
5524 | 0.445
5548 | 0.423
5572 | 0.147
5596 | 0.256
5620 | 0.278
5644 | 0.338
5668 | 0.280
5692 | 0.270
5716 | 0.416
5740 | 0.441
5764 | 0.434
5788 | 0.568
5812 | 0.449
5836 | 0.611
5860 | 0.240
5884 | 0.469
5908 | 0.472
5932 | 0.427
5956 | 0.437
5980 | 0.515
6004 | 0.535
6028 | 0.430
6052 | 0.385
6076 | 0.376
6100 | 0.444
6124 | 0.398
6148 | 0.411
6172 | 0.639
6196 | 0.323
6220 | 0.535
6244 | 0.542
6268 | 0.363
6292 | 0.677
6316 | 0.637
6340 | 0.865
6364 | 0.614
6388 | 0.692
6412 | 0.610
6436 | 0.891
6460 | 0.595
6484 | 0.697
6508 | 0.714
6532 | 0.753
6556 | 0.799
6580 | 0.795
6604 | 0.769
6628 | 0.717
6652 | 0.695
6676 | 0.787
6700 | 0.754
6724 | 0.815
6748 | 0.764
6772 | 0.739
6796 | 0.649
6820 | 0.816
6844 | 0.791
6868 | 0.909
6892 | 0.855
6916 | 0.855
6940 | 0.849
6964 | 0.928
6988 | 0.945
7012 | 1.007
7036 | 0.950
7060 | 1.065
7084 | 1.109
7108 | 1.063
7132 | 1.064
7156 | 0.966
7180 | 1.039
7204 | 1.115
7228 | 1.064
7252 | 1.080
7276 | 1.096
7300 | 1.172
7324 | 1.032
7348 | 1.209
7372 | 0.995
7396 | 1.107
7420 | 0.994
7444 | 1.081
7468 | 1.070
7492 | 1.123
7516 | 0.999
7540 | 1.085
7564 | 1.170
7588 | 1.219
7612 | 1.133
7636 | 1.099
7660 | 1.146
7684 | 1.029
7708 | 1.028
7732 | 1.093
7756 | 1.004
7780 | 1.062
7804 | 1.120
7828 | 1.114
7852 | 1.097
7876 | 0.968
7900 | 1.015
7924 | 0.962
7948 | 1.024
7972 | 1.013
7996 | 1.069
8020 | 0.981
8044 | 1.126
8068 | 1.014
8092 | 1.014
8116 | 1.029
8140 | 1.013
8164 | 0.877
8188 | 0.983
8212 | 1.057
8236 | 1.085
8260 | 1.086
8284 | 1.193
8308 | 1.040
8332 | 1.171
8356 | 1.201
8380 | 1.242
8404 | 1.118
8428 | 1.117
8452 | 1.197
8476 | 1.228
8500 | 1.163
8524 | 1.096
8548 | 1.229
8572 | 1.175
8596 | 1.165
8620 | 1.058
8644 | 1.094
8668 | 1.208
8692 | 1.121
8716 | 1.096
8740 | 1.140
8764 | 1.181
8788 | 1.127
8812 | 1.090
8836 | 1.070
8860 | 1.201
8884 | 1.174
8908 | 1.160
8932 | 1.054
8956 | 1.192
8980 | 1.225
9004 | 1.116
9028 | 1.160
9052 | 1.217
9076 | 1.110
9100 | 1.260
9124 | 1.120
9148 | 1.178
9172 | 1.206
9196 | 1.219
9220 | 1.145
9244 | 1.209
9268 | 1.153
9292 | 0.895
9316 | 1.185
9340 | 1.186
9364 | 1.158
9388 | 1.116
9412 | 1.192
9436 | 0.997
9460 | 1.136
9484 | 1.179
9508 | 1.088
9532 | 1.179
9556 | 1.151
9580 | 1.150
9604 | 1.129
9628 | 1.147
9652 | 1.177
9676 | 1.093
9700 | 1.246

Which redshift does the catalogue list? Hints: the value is 0.58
